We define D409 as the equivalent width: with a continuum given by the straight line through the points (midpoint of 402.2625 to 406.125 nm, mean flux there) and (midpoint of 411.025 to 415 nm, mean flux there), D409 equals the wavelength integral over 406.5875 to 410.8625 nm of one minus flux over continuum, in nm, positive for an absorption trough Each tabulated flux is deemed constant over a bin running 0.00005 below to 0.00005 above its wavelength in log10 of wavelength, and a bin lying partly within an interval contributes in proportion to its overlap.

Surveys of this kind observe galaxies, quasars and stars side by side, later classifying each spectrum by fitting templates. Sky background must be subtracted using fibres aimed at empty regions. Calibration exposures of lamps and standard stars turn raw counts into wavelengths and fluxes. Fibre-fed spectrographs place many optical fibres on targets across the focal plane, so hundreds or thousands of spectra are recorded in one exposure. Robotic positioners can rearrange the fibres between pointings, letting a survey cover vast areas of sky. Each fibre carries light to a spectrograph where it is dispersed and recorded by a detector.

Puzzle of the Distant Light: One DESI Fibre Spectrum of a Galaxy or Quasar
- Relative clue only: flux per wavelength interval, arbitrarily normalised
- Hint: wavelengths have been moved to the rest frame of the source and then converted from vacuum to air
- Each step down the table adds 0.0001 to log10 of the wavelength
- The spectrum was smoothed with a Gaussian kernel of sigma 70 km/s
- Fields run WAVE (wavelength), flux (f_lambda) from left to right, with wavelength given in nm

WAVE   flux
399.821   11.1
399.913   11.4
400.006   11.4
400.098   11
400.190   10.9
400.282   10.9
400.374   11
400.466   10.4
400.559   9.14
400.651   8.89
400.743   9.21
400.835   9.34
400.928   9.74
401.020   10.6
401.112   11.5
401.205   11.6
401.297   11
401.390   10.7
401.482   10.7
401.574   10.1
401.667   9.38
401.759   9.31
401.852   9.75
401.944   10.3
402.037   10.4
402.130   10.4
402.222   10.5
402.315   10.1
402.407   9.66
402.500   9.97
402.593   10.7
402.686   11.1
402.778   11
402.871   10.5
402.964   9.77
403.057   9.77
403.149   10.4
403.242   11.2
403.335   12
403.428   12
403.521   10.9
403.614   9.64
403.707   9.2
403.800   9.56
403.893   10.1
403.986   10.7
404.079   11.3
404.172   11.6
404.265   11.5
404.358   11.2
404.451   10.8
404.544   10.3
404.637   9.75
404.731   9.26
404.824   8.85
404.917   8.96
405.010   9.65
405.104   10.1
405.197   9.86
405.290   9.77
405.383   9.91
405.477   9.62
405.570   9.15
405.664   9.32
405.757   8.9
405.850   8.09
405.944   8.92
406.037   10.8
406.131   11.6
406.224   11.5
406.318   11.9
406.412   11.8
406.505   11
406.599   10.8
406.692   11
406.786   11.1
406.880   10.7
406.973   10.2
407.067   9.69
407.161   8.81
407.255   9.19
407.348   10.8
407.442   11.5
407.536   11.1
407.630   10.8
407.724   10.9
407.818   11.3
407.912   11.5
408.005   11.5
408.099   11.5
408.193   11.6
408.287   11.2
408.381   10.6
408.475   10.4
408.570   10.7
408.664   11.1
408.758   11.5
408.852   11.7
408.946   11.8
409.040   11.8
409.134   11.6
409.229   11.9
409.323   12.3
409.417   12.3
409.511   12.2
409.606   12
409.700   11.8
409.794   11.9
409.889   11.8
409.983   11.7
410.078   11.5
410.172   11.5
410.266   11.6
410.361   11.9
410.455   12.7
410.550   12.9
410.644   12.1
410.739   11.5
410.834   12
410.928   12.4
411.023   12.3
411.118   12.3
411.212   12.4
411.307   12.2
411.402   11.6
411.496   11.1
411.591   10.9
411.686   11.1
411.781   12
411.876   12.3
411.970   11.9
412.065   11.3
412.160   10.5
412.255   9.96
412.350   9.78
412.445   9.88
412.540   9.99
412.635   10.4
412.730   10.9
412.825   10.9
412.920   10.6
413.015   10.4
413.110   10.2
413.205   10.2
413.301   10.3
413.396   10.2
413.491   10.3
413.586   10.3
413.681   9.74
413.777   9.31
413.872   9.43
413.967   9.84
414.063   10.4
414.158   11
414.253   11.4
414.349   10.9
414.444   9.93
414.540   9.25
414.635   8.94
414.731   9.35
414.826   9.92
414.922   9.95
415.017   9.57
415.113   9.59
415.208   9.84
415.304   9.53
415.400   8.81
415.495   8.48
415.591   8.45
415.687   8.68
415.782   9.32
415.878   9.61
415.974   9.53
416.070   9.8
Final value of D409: -0.402 nm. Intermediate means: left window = 10.2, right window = 10.6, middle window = 11.4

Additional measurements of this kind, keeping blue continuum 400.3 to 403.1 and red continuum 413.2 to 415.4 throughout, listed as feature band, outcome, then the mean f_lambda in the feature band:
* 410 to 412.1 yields -0.395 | 11.9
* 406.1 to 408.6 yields -0.203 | 10.9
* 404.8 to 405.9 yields 0.085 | 9.36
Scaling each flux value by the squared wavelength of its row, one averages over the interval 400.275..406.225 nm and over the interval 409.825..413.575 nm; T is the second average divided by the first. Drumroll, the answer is 1.2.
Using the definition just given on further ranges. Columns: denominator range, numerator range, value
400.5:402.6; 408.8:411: 1.23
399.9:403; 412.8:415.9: 1.01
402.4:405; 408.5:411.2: 1.18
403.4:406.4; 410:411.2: 1.22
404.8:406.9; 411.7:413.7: 1.08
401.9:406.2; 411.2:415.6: 1.06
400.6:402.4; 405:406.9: 1.03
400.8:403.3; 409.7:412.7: 1.16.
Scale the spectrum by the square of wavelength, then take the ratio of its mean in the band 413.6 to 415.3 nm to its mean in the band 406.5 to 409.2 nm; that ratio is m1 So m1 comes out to 0.93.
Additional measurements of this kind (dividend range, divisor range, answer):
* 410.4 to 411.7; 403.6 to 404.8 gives 1.20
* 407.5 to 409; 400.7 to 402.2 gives 1.13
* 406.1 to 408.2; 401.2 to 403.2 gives 1.09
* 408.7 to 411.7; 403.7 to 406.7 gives 1.19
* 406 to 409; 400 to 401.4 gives 1.09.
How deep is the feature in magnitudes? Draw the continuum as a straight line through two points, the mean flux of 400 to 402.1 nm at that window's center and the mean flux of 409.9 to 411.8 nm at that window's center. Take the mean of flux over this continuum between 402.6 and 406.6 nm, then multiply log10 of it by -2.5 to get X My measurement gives 0.06 mag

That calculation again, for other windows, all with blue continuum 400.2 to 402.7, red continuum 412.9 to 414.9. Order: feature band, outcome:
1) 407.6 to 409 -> -0.11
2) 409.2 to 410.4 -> -0.17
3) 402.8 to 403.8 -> -0.03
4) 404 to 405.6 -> 0.01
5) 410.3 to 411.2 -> -0.21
